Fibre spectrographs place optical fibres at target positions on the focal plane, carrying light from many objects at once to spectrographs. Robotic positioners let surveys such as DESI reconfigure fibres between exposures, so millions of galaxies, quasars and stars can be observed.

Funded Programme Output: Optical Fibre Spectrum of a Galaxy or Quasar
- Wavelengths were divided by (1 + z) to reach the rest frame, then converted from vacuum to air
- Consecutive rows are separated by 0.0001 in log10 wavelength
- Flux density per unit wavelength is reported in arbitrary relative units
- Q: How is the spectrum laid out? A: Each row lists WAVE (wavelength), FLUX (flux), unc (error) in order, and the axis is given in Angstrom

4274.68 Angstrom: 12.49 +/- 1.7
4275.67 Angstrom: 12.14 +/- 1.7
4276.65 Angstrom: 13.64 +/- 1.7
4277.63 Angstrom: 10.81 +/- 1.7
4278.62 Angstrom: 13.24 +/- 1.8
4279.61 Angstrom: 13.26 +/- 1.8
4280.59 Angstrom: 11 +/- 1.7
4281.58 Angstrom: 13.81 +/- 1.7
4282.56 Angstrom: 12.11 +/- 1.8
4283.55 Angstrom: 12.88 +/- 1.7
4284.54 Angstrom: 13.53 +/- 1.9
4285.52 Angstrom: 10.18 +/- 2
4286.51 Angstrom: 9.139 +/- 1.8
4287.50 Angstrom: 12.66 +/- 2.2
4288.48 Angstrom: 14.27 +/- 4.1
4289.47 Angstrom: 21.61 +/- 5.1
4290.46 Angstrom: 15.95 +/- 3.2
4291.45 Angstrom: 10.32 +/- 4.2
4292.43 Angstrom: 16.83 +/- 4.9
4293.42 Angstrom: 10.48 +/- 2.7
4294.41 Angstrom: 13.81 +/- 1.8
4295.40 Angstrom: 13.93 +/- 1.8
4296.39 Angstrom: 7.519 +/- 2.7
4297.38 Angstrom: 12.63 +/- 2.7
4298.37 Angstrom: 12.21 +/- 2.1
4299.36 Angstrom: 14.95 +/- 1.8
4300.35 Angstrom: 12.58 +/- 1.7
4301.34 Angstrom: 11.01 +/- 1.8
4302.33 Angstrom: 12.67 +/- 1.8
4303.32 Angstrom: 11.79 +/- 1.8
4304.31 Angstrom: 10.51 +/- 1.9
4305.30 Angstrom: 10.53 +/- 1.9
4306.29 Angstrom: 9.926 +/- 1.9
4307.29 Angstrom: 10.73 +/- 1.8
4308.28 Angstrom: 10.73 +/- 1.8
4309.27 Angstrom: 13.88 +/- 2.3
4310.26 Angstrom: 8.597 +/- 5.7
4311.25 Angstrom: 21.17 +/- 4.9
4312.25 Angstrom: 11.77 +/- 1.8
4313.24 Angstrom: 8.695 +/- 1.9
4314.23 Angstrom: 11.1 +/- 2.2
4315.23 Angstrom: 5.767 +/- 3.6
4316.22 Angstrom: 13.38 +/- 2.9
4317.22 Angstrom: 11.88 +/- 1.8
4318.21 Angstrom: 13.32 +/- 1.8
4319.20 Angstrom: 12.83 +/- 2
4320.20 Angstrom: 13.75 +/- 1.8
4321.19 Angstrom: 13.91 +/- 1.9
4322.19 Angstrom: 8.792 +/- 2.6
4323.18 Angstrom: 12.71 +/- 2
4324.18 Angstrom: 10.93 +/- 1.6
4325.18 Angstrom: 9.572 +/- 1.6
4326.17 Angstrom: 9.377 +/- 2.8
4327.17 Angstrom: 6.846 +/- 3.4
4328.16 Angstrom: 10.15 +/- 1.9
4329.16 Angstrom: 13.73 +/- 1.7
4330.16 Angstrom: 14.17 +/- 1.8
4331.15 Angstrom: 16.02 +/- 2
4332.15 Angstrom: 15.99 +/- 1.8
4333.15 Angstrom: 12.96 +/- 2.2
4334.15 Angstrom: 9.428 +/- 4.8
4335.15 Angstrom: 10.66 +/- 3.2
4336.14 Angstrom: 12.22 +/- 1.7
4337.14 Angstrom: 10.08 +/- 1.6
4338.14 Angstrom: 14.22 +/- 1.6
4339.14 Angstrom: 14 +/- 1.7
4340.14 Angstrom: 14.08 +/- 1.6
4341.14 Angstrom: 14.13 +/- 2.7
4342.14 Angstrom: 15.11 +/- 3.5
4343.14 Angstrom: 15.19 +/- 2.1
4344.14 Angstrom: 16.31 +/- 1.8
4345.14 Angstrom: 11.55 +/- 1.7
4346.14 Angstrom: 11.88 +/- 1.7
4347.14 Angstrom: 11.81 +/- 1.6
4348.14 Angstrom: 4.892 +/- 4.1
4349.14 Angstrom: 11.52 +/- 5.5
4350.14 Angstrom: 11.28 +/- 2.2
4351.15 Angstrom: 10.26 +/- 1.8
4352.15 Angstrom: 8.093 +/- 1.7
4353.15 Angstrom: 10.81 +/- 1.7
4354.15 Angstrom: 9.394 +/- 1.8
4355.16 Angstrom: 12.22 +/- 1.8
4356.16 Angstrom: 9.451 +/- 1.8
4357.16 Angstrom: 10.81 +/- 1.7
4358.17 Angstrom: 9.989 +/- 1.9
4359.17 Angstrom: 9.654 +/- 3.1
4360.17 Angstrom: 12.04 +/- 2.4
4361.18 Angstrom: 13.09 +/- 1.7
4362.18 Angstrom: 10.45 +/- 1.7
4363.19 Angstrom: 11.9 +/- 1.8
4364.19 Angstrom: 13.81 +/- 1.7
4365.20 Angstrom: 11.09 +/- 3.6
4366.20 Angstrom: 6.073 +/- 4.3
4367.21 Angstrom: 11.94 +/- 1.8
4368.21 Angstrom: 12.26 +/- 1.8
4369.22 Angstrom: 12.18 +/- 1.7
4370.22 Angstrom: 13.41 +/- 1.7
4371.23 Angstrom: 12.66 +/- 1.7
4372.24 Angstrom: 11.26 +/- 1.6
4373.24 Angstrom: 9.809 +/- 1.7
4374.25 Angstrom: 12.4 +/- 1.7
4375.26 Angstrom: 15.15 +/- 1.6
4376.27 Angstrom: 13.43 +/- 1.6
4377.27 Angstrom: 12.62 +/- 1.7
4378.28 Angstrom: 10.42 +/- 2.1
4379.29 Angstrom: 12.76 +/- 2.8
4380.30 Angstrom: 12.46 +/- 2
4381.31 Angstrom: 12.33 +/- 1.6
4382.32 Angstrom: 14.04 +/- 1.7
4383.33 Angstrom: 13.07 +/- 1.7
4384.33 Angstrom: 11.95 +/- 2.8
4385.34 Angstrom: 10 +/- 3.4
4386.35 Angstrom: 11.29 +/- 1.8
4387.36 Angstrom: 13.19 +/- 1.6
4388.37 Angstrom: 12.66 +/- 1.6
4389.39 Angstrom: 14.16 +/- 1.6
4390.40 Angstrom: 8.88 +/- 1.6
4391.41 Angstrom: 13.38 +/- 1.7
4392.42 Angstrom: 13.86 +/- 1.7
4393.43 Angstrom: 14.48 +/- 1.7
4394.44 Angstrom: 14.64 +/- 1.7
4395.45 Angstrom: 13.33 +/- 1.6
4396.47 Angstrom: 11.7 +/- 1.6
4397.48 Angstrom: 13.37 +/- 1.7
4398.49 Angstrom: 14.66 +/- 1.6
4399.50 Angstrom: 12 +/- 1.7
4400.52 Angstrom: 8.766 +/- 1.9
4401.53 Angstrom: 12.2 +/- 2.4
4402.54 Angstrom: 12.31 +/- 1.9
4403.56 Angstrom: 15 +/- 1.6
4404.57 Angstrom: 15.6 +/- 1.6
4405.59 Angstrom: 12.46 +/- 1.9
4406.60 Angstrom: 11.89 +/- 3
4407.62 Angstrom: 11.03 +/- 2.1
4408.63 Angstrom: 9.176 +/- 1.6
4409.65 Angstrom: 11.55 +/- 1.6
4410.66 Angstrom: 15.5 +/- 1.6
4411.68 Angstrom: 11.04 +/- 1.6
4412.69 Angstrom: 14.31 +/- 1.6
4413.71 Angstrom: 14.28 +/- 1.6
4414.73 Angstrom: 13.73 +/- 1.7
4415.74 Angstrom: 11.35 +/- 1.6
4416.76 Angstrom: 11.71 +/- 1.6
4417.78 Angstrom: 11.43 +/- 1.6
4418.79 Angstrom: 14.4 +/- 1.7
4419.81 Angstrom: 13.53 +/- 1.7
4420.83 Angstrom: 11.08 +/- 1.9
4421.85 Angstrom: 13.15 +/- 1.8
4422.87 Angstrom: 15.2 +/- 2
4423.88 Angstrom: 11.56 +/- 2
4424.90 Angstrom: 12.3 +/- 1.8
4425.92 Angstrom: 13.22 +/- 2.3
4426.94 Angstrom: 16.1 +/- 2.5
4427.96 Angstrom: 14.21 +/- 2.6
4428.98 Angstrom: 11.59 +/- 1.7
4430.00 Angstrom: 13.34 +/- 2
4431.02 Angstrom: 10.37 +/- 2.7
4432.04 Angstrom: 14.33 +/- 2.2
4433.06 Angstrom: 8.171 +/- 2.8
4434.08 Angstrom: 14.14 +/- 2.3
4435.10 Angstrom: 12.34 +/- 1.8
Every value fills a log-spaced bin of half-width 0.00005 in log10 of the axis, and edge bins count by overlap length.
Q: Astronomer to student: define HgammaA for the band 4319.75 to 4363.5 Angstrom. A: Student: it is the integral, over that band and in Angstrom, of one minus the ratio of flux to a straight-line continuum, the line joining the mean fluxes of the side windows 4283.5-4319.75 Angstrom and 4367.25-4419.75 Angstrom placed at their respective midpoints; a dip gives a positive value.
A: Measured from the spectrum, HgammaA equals 2.5 Angstrom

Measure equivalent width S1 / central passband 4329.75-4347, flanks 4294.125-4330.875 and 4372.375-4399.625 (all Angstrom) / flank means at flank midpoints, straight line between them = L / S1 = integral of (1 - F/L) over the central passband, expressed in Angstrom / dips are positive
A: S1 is -1.9 Angstrom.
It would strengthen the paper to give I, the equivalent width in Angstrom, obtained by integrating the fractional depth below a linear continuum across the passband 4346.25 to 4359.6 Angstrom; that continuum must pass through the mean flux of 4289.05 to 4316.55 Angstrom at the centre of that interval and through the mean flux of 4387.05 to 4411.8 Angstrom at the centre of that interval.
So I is 2.6 Angstrom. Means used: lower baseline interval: 12.3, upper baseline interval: 12.7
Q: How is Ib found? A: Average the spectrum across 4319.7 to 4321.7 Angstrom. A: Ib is 13.8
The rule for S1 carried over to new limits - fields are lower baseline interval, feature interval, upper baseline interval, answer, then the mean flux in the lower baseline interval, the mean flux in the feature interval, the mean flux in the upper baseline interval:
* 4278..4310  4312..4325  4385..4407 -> 1.19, 12.5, 11.4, 12.7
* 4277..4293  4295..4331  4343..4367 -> 1.90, 13.2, 11.6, 10.9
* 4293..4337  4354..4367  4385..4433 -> 1.50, 11.8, 10.8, 12.7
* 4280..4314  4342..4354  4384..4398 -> 1.13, 12.5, 11.4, 12.6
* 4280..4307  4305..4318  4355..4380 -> 0.91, 12.5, 11.4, 11.6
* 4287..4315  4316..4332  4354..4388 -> 0.33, 12.5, 12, 11.8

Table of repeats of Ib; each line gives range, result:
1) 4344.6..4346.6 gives 11.8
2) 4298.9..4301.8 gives 12.8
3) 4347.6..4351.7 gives 9.49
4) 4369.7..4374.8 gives 11.9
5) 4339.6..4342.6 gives 14.4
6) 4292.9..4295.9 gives 12.7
